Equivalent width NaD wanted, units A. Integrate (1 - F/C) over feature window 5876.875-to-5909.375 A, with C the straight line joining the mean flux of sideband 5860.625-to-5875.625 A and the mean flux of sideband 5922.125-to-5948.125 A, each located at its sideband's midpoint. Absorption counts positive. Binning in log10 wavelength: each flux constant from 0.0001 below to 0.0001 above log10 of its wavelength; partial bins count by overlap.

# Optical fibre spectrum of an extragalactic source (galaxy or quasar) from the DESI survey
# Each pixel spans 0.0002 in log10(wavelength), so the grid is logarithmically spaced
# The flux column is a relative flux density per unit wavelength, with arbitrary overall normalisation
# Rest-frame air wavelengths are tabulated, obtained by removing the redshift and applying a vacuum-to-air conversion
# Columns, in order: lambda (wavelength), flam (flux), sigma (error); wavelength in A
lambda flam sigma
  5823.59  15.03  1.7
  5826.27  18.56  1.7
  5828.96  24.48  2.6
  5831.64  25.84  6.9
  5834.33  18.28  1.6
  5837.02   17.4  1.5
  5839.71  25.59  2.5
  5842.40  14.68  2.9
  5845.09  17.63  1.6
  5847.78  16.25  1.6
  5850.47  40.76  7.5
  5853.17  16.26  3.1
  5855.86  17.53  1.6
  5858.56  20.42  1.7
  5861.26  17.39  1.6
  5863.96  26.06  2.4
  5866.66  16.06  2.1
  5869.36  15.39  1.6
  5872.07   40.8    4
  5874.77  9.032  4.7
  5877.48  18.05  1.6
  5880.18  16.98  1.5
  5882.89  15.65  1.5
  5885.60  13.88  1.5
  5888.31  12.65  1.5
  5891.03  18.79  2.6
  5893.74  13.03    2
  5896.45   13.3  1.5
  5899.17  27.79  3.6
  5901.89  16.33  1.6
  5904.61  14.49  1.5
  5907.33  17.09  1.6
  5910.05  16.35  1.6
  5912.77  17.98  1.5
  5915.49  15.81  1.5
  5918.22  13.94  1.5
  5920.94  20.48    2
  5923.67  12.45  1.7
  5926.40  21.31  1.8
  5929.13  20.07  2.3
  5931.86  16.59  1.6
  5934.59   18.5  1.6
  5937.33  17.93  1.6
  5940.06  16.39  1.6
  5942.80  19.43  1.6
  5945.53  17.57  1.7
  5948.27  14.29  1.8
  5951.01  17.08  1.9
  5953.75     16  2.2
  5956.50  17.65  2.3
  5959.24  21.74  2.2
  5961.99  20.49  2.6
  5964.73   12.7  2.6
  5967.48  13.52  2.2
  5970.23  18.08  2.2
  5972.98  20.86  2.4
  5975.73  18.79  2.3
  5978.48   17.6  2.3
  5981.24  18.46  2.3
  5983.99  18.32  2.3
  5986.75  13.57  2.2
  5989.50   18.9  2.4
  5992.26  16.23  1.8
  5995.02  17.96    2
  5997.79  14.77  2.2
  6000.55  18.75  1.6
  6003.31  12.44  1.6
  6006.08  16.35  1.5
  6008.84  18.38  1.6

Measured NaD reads 5.7 A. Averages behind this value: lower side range 21.3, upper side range 17.7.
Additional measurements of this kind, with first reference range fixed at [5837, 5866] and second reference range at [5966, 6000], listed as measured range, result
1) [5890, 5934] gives 4.6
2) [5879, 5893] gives 3.2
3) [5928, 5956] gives 1.6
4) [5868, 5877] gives -0.4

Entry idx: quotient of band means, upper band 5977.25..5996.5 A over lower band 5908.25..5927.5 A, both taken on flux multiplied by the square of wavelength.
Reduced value 1.05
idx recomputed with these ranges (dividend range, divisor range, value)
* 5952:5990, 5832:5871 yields 0.90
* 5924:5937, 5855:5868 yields 0.97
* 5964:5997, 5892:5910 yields 1.03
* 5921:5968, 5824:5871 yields 0.88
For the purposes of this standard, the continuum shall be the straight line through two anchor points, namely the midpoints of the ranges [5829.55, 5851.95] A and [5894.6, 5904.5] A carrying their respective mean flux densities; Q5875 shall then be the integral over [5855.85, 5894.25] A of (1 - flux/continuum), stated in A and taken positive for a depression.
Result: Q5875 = 3.22 A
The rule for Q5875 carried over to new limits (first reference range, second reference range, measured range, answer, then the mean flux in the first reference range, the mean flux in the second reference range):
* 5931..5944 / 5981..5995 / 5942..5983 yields -0.4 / 17.8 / 17.1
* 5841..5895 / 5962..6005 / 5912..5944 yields 0.5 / 18.9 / 16.8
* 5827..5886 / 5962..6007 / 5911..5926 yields 1.7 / 20.3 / 16.8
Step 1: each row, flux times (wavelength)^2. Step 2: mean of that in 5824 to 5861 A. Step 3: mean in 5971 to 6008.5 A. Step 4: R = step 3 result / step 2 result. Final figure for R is 0.87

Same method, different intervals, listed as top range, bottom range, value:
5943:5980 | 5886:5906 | 1.08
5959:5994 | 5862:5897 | 1.02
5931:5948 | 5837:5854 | 0.84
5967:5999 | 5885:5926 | 1.08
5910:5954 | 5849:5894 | 0.90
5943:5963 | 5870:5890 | 1.02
